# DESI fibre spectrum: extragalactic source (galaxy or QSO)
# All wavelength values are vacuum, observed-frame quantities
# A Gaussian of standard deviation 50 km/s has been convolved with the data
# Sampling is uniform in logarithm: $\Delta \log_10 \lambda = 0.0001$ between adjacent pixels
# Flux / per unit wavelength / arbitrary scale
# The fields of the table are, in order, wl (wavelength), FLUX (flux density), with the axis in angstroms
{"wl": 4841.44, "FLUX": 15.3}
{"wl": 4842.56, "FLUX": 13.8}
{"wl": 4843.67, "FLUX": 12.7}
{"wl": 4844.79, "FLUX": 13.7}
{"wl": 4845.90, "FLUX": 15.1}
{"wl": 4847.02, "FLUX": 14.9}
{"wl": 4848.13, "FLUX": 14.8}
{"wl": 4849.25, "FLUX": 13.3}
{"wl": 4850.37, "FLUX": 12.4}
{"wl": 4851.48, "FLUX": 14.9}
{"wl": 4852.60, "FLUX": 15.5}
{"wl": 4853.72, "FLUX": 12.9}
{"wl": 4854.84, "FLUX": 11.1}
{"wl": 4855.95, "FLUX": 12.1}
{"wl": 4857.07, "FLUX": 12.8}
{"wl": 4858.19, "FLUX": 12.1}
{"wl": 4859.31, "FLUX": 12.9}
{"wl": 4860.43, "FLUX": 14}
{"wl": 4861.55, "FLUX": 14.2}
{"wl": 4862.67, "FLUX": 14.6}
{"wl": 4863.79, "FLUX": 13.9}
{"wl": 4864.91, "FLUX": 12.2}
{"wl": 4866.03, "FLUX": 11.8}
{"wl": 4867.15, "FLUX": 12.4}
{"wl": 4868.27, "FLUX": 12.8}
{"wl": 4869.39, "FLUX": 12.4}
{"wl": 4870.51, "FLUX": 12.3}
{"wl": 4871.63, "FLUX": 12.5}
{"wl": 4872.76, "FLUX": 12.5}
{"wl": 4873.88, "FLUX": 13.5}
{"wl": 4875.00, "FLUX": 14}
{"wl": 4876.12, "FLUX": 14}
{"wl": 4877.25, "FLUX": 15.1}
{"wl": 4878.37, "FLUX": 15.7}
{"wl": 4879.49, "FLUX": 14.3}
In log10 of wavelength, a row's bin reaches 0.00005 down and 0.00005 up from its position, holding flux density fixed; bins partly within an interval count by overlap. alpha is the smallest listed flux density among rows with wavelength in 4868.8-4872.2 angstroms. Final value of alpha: 12.3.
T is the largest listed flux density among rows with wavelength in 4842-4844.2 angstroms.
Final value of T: 13.8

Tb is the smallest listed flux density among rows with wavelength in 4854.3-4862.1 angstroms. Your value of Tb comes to 11.1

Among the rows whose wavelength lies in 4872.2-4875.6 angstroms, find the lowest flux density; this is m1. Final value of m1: 12.5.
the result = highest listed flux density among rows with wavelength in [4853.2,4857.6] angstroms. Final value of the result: 12.9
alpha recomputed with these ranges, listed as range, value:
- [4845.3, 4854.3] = 12.4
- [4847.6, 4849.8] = 13.3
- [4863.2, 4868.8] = 11.8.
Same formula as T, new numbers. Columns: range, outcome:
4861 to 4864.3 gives 14.6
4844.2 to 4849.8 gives 15.1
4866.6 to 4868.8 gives 12.8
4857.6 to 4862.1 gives 14.2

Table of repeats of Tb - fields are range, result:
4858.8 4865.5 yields 12.2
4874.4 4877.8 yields 14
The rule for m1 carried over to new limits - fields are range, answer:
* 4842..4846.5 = 12.7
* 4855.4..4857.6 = 12.1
